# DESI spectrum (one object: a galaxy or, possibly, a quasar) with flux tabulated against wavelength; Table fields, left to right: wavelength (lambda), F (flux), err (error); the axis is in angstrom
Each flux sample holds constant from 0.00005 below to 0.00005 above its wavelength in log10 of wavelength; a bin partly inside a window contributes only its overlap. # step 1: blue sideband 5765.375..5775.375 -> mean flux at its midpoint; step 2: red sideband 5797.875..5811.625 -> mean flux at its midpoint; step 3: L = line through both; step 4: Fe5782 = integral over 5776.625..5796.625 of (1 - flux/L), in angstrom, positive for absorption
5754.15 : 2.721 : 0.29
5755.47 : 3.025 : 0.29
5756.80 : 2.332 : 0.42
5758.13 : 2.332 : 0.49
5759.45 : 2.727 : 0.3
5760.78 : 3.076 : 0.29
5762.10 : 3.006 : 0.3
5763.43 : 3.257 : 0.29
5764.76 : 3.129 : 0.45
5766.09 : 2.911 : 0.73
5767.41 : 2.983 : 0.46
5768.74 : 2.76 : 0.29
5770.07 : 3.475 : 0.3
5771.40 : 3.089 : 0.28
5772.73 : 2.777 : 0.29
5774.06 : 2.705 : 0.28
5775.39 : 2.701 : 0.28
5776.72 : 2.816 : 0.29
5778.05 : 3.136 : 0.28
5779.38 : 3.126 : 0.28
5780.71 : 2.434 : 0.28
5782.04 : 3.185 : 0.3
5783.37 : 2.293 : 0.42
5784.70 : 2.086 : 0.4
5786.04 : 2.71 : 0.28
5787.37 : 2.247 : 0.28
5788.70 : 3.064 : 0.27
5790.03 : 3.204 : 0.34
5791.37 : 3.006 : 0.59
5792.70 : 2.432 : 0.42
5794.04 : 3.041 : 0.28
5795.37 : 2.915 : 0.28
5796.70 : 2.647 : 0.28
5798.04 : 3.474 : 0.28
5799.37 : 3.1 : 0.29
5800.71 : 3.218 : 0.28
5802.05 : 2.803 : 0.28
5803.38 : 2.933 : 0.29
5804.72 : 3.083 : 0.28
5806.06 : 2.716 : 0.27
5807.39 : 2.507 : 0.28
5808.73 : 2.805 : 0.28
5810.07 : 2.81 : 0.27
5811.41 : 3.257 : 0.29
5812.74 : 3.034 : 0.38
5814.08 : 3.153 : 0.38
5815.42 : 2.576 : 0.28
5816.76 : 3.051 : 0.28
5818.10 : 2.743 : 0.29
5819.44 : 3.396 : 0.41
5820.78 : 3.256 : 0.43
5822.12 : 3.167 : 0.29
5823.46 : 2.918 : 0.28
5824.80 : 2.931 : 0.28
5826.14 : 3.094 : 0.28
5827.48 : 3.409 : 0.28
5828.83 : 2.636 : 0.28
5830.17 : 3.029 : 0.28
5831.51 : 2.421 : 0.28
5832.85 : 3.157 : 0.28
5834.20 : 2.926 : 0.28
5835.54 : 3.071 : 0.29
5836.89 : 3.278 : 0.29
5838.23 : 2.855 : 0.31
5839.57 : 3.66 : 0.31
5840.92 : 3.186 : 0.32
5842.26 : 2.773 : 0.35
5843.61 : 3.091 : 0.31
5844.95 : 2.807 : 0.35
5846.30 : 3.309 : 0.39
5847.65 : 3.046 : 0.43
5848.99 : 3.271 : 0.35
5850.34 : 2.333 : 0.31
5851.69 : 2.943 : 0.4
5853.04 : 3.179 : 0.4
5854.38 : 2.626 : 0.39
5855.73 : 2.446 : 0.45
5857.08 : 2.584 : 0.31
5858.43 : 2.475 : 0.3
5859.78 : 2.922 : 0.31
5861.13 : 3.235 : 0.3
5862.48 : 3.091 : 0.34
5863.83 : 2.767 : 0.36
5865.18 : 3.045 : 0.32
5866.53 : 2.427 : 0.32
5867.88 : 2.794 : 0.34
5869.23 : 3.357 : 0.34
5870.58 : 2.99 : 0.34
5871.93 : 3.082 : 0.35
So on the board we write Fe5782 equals 1.1 angstrom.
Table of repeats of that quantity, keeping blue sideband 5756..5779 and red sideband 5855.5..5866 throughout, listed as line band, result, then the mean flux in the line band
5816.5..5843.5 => -1.9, 3.05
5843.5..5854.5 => -0.5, 2.97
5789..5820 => -0.9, 2.95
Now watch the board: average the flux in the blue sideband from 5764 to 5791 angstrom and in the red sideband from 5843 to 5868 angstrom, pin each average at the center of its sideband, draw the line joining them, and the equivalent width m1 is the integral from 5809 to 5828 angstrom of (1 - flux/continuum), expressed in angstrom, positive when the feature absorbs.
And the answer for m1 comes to -1.29 angstrom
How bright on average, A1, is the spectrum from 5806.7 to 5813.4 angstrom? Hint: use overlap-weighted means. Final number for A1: 2.89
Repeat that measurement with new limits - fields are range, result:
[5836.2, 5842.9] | 3.15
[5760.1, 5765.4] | 3.11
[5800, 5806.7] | 2.95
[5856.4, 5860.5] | 2.66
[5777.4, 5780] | 3.13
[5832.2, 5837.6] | 3.1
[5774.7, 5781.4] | 2.84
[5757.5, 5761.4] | 2.71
